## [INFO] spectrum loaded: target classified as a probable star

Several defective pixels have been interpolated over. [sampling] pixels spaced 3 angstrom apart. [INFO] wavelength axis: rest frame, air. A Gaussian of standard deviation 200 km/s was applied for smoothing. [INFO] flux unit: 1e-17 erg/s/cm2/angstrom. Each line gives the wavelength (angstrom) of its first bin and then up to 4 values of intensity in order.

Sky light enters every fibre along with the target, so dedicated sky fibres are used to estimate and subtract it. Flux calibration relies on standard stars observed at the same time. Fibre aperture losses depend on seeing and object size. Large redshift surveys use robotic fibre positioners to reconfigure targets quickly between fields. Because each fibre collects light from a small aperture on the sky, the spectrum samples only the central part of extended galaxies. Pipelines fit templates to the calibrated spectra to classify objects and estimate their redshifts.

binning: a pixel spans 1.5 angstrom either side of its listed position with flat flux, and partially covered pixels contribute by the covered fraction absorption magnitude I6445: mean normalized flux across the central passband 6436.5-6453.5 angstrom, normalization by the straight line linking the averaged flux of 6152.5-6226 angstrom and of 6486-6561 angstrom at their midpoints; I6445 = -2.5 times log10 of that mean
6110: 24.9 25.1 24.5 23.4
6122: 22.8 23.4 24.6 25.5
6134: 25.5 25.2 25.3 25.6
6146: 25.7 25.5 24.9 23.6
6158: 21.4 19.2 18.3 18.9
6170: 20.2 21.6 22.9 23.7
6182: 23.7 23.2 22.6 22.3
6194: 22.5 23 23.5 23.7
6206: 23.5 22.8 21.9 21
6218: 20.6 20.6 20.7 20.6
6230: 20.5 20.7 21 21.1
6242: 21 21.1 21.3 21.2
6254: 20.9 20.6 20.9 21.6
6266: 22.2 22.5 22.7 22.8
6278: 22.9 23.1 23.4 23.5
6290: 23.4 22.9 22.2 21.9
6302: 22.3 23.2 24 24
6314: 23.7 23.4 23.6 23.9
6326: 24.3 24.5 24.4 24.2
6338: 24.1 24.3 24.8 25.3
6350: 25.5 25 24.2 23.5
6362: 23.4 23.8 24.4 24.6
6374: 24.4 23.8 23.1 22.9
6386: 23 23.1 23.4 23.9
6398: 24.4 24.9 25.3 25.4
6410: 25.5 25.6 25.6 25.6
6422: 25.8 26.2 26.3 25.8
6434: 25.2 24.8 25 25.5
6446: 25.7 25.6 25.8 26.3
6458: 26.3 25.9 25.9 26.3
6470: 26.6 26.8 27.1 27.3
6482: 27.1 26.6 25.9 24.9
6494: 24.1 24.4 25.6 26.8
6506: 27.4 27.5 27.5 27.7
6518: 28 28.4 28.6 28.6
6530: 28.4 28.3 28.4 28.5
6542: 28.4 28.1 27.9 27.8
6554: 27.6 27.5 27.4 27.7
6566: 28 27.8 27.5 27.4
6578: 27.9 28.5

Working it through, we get 0.03 mag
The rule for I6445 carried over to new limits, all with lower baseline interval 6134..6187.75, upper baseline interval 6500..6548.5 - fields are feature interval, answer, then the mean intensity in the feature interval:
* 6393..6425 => 0.05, 25.2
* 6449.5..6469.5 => 0.04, 26.1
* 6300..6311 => 0.08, 23.2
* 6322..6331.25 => 0.04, 24.3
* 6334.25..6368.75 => 0.05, 24.4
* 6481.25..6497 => 0.08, 25.5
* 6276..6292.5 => 0.06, 23.2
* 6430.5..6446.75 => 0.06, 25.3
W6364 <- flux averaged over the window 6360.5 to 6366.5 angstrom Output 23.6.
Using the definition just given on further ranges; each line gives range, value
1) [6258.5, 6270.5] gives 21.8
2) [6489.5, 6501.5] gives 24.8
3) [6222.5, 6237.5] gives 20.7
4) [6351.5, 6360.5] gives 24.2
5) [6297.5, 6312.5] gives 23.1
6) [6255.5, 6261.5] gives 20.8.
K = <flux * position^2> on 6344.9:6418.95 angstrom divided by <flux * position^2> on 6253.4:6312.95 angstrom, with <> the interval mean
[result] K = 1.1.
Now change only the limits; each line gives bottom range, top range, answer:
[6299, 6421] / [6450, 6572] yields 1.18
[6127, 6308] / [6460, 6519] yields 1.29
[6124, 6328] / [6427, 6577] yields 1.30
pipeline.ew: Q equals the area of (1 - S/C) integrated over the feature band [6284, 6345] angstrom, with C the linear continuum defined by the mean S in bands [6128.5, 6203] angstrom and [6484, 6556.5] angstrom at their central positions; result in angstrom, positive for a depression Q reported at 3.1 angstrom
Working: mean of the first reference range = 23.1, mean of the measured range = 23.6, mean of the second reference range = 27.3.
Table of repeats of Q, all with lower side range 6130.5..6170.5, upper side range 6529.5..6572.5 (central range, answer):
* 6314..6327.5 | 0.8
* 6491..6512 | 1.1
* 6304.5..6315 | 0.6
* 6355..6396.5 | 3.5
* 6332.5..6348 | 0.6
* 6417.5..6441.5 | 0.8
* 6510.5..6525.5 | -0.3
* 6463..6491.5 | 0.6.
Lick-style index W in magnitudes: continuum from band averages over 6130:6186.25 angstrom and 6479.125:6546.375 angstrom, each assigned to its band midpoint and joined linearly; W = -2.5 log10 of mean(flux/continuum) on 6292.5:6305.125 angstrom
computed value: 0.11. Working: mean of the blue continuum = 23.1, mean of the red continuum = 27.2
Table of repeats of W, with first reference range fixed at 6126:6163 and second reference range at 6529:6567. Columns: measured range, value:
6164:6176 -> 0.20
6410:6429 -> 0.04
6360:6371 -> 0.10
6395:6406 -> 0.08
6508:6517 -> 0.00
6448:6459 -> 0.05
